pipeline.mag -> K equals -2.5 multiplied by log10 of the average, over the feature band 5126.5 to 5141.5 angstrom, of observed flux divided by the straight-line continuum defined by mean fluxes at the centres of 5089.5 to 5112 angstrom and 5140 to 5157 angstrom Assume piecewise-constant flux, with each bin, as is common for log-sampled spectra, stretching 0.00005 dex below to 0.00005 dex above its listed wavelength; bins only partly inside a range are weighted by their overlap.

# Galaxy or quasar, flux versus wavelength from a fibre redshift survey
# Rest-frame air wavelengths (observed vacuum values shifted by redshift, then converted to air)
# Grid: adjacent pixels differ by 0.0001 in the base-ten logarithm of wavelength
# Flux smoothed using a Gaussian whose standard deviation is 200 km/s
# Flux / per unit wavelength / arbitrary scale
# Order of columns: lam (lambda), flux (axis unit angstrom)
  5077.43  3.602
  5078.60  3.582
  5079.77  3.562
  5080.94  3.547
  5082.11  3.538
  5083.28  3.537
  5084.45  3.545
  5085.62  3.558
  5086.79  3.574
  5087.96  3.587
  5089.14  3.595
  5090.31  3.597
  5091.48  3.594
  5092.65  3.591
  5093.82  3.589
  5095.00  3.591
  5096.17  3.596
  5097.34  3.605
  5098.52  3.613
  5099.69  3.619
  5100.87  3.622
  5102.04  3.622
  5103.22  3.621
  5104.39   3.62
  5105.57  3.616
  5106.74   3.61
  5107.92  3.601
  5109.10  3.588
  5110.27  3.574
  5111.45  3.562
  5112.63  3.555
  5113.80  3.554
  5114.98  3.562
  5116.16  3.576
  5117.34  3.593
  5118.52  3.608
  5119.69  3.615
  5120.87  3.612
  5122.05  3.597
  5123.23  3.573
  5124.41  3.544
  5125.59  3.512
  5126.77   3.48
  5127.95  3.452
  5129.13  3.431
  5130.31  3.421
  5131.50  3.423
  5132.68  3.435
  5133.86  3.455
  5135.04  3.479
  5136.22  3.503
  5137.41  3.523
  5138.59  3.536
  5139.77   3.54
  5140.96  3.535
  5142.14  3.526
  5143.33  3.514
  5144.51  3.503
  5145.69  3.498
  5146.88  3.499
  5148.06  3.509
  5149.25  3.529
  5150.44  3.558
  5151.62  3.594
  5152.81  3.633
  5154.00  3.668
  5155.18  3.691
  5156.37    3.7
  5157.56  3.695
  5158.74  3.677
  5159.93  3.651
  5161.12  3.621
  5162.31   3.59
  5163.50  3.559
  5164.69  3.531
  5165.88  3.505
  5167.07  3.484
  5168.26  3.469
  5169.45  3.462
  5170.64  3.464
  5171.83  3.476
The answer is 0.03 mag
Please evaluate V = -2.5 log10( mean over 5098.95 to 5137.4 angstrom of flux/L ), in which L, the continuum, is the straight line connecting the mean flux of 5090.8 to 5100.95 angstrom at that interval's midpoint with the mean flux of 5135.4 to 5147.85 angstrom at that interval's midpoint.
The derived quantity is 0.00 mag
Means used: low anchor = 3.6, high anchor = 3.52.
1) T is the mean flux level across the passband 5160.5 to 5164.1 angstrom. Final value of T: 3.59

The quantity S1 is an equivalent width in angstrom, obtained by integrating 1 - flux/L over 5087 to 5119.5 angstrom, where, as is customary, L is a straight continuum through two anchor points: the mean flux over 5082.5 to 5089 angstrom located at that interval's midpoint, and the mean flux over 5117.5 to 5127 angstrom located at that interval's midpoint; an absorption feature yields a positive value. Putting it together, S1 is -0.3 angstrom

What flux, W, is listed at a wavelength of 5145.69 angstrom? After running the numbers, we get 3.498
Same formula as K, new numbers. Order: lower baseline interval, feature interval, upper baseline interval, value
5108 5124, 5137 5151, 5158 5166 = 0.021 mag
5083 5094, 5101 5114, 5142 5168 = -0.006 mag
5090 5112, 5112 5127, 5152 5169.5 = 0.009 mag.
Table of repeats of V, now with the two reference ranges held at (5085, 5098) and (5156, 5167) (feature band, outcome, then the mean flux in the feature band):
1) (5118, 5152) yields 0.025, 3.52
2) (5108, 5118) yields 0.007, 3.57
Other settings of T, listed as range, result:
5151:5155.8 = 3.65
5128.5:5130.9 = 3.43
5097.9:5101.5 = 3.61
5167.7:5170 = 3.47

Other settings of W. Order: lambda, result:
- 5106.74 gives 3.61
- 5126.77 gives 3.48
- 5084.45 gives 3.545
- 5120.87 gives 3.612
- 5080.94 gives 3.547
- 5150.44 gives 3.558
